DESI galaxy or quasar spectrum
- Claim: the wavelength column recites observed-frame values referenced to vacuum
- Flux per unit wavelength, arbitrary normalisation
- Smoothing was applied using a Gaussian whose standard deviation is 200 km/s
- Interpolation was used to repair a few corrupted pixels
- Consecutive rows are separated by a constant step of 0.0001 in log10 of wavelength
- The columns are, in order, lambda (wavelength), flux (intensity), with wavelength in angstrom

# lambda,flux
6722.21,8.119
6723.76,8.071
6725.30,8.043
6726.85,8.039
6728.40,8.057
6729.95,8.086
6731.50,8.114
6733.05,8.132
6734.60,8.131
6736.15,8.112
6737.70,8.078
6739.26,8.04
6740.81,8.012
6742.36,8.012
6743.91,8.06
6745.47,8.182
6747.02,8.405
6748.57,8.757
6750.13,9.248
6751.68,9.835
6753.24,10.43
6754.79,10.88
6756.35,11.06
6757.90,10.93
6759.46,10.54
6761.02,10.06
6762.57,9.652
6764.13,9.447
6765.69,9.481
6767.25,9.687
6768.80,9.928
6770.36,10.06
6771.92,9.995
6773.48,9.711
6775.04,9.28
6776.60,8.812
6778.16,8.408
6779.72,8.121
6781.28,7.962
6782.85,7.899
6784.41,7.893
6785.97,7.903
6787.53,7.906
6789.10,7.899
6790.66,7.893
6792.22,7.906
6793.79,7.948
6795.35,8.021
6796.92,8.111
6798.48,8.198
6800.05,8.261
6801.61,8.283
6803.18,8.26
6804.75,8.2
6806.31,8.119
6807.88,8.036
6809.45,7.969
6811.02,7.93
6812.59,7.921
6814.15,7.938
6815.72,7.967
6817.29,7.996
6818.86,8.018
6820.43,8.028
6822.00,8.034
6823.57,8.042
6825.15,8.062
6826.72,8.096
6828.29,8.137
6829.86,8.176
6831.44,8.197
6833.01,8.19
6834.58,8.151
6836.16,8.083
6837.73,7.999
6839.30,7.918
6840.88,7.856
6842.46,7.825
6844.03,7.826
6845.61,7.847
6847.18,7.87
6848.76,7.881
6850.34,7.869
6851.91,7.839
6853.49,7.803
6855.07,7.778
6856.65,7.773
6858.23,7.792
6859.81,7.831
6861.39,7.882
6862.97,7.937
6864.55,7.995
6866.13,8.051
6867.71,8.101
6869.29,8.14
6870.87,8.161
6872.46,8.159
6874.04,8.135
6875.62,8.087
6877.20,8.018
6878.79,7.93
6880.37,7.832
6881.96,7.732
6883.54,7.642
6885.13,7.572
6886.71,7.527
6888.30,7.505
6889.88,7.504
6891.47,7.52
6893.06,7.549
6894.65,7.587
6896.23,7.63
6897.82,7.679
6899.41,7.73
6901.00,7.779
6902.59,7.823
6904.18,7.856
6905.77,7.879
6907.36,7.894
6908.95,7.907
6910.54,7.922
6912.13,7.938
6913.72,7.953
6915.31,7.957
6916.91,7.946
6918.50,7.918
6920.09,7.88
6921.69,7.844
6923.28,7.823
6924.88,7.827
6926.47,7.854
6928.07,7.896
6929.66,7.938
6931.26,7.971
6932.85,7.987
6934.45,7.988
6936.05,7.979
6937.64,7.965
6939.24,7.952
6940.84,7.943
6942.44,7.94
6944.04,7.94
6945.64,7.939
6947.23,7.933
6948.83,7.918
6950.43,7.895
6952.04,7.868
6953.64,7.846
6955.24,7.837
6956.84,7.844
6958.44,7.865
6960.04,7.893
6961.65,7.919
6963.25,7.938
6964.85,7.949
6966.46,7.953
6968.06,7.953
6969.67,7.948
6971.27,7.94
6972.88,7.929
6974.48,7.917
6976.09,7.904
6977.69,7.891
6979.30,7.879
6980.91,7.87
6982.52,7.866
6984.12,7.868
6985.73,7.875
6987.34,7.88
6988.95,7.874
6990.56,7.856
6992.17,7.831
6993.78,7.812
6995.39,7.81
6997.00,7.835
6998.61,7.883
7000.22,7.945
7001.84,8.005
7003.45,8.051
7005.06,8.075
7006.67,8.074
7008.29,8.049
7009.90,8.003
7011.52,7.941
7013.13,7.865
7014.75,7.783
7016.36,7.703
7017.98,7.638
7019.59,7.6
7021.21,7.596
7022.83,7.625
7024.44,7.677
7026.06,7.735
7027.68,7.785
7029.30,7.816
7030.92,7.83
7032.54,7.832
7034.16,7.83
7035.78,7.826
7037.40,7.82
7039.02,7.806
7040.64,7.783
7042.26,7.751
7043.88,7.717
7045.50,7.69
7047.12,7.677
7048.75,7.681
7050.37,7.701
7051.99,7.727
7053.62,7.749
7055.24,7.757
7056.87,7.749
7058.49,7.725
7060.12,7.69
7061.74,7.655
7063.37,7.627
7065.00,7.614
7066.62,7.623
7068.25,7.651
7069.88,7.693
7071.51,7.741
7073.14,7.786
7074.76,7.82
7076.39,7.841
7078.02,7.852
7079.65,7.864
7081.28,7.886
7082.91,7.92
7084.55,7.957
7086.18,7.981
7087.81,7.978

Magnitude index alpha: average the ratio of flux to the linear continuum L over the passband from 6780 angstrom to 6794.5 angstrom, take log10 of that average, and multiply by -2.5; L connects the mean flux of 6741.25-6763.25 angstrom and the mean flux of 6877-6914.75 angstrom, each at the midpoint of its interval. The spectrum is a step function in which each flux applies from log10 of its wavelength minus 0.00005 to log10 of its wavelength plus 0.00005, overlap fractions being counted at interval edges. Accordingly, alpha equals 0.15 mag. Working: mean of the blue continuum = 9.55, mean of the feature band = 7.92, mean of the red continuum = 7.74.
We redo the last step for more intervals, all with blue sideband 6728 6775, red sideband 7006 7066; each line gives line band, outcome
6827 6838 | 0.08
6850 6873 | 0.09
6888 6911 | 0.10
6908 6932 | 0.06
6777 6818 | 0.12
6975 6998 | 0.02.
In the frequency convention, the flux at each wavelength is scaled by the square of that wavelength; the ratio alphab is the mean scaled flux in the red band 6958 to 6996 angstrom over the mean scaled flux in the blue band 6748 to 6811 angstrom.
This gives 0.94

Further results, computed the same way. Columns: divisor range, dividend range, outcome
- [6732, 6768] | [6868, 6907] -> 0.88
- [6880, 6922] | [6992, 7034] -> 1.04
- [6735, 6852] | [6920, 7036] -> 0.98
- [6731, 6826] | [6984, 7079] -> 0.97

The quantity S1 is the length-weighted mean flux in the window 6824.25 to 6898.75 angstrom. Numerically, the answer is 7.89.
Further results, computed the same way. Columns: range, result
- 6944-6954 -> 7.91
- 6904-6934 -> 7.91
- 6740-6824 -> 8.7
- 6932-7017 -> 7.91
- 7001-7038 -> 7.83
